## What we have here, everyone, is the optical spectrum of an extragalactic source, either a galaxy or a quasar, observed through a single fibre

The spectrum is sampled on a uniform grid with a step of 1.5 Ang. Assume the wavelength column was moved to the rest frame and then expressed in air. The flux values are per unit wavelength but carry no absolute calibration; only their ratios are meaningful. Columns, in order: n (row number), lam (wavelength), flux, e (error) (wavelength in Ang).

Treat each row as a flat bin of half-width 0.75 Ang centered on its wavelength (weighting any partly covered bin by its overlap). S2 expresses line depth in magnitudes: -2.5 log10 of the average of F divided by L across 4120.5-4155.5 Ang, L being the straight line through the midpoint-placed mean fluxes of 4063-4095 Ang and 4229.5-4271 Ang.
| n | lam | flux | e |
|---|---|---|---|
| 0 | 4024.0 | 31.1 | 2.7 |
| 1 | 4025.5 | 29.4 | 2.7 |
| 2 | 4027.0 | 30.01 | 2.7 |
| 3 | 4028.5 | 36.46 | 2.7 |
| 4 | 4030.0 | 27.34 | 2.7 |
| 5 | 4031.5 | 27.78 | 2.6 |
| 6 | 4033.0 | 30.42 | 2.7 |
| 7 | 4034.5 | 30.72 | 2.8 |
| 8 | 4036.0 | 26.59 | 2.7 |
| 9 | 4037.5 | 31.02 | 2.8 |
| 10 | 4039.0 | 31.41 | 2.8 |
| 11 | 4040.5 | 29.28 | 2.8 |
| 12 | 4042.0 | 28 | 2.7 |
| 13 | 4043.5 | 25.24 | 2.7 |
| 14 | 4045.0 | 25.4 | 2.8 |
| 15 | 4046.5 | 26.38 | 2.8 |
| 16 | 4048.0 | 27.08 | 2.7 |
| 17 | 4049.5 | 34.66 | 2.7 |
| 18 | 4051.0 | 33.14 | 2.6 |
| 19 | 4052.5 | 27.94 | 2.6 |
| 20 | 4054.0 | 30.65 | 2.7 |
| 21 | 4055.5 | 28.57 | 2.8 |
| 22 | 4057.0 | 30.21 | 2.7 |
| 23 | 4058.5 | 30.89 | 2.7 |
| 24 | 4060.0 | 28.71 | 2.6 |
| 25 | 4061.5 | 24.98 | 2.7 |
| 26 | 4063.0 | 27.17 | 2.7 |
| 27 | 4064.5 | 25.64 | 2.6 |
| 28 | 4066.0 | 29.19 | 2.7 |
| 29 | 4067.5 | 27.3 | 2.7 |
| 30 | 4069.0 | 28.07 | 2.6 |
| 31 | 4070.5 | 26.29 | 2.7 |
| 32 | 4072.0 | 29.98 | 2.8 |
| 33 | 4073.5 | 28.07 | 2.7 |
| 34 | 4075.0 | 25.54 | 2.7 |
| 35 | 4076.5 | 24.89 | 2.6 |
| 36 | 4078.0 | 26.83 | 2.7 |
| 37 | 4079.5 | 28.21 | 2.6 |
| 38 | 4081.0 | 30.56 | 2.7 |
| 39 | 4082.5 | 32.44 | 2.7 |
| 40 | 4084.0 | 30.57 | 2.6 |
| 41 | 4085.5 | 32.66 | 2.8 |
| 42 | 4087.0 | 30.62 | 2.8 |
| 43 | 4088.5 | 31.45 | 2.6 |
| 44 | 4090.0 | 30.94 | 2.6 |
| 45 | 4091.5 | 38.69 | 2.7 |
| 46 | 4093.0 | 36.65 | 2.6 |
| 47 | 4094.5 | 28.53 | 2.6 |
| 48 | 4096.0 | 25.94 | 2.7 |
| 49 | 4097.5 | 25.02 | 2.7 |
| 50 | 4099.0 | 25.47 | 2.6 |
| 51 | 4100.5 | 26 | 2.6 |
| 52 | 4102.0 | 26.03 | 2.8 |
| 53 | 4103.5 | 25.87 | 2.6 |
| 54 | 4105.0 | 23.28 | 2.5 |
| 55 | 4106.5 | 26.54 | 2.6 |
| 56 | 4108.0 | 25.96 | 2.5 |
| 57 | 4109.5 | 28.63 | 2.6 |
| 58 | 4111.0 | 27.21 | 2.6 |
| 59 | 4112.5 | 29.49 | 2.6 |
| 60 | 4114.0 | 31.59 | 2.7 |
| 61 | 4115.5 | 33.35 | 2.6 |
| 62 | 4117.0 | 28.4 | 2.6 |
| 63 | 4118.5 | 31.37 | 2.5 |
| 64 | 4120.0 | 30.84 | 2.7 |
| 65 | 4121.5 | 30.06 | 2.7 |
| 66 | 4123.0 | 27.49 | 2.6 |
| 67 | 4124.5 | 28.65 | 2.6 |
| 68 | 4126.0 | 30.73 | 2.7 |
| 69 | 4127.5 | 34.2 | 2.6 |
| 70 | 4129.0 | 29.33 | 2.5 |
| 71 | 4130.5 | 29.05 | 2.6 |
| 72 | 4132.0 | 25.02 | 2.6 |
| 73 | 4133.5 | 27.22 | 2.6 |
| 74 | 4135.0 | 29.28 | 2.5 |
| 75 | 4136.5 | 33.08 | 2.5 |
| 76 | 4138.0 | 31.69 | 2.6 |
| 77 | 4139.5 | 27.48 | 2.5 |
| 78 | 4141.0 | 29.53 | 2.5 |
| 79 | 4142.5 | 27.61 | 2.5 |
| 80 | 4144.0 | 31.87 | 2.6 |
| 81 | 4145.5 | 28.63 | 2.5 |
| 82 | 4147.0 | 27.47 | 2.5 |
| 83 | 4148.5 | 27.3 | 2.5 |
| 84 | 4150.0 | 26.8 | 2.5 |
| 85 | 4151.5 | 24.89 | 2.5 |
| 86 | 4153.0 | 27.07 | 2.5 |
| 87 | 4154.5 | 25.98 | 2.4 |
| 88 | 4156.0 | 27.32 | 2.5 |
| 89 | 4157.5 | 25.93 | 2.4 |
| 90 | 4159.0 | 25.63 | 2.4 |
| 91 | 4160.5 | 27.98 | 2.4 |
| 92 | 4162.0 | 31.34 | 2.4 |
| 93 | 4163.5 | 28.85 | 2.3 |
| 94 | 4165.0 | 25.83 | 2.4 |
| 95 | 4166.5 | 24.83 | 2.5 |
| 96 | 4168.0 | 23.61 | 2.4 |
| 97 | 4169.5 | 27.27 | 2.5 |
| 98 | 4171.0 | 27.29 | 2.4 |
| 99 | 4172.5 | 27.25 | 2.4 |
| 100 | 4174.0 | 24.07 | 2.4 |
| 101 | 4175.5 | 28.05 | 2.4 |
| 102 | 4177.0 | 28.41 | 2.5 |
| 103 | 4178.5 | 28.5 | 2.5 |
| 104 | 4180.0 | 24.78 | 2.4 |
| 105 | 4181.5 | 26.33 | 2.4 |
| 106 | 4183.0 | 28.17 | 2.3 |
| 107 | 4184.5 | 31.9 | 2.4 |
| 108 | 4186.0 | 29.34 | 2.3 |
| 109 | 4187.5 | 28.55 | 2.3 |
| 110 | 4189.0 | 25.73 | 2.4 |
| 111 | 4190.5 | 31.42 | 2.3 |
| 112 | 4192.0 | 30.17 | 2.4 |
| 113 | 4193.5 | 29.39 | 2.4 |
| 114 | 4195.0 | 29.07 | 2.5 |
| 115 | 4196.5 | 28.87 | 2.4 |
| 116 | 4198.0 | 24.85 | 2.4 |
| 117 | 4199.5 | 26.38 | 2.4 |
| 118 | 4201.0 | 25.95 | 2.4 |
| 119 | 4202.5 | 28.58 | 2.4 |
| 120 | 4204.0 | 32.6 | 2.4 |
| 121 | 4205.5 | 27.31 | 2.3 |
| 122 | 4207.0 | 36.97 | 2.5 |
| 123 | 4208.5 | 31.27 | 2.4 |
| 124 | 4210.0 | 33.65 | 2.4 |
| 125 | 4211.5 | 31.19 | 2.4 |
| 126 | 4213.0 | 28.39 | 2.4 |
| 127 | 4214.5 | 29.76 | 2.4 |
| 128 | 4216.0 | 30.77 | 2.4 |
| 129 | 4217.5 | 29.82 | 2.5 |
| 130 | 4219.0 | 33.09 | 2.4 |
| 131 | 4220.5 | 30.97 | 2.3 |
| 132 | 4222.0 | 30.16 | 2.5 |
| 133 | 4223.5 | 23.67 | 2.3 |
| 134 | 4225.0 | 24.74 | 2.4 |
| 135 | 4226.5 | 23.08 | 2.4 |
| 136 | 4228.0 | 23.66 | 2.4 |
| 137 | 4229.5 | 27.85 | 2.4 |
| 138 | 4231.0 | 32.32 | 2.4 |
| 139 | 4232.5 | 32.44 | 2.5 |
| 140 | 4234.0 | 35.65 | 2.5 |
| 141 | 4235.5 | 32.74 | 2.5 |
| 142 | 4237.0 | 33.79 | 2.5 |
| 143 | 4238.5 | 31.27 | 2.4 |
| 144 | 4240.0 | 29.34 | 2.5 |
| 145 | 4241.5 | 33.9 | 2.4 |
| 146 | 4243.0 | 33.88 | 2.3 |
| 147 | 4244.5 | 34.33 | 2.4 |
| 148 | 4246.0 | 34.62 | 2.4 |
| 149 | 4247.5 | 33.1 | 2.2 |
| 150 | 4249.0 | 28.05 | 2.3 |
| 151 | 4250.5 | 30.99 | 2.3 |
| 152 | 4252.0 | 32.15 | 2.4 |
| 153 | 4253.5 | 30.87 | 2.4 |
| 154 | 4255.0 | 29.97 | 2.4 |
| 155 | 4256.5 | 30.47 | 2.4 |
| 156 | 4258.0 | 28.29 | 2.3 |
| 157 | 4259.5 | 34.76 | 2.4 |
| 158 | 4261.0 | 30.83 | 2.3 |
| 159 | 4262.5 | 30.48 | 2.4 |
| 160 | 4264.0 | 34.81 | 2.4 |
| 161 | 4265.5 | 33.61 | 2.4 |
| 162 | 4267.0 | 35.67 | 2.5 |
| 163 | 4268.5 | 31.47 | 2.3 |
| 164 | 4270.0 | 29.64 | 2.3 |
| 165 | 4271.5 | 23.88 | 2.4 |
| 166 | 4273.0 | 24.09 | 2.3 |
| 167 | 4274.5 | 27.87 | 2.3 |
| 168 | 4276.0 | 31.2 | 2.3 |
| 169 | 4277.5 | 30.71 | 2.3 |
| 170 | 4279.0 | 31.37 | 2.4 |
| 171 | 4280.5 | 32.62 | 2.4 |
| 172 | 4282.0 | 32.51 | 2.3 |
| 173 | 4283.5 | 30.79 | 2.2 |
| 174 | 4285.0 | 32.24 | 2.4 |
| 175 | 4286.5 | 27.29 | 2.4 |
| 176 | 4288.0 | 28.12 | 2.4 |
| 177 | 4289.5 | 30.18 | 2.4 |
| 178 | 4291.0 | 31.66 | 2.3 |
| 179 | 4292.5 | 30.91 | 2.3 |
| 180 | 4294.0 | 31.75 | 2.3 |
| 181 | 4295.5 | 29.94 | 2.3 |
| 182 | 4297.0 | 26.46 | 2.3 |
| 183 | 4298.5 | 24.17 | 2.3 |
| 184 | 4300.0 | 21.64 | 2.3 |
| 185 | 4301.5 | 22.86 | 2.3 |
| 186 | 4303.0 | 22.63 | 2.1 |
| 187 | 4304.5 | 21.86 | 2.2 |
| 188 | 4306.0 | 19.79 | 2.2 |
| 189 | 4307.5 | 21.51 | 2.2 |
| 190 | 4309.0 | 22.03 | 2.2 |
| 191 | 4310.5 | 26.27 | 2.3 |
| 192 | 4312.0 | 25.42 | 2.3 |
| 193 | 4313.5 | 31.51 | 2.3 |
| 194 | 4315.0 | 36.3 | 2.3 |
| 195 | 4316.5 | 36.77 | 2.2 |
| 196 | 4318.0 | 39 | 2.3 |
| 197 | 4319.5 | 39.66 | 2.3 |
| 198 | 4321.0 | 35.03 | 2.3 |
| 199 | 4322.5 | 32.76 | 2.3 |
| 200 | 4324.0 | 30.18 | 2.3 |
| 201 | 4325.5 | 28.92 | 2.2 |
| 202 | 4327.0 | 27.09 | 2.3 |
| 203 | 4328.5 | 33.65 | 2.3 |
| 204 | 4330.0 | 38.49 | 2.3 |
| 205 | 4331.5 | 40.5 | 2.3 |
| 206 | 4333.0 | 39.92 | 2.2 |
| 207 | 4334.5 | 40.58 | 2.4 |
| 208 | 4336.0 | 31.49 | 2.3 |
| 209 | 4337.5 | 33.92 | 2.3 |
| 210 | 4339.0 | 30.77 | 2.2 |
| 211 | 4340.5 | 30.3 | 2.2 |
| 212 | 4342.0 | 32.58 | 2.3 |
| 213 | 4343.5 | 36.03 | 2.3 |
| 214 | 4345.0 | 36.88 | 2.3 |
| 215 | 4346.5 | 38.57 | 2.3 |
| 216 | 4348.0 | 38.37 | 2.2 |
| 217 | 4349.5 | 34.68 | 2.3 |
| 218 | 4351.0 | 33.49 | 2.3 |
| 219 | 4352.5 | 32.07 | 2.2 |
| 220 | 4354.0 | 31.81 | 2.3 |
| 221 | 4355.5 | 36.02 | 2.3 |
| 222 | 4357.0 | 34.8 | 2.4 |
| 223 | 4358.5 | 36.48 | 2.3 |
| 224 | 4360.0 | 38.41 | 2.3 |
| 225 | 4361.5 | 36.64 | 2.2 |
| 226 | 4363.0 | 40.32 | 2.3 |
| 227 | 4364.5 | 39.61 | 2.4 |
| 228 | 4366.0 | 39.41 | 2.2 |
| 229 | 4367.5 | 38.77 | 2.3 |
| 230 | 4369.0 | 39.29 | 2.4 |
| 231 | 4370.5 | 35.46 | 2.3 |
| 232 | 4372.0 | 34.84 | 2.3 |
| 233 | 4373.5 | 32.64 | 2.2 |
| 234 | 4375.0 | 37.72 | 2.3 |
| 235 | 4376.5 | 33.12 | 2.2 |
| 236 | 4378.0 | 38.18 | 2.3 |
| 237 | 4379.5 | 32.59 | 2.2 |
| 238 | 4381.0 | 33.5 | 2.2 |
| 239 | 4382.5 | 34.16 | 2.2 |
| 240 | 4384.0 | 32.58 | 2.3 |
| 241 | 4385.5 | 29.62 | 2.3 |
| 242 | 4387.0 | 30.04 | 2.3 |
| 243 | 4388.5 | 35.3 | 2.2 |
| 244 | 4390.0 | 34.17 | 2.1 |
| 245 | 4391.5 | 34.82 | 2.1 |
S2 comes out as 0.064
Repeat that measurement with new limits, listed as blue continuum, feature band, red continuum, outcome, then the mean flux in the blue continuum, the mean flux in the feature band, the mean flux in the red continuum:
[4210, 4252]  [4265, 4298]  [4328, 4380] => 0.09 mag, 30.6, 30.1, 36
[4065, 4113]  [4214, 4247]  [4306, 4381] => 0.04 mag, 28.5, 30.6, 34.3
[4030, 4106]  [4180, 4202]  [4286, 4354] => 0.07 mag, 28.7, 28.2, 31.2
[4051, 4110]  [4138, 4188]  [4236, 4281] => 0.09 mag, 28.5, 27.5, 31.3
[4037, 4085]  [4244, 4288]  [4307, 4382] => 0.07 mag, 28.6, 30.9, 34.5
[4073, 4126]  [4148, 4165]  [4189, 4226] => 0.08 mag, 29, 27.1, 29.4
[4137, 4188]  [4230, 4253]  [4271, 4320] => -0.15 mag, 27.6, 32.5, 28.6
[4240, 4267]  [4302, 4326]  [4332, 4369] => 0.18 mag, 32.1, 29.3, 36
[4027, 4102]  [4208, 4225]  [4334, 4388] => 0.08 mag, 29.1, 30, 35.1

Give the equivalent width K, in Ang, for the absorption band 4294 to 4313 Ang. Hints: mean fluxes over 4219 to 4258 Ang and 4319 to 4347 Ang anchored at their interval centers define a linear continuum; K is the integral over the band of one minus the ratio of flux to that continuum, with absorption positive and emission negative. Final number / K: 5.2 Ang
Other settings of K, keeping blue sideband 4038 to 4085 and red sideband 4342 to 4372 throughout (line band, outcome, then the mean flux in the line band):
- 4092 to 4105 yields 0.9 Ang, 27.4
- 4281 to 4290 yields 1.1 Ang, 30.3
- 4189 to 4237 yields 4.5 Ang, 29.6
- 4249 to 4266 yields 1.2 Ang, 31.4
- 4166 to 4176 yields 1.7 Ang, 26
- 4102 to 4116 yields 1.0 Ang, 27.8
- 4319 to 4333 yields 0.6 Ang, 34.2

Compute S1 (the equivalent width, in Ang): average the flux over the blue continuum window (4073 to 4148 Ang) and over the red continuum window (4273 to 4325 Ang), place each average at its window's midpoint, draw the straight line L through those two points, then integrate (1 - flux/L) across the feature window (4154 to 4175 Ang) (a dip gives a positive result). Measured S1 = 1.8 Ang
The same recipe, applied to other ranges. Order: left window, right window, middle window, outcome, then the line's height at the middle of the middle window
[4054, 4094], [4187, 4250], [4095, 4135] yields 1.9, 29.6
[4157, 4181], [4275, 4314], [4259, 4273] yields -1.9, 27.4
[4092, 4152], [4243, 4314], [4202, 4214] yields -1.0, 28.9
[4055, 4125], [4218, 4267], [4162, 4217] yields 3.1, 30.2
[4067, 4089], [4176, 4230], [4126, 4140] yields -0.4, 28.8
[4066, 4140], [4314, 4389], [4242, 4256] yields 0.3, 32.6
